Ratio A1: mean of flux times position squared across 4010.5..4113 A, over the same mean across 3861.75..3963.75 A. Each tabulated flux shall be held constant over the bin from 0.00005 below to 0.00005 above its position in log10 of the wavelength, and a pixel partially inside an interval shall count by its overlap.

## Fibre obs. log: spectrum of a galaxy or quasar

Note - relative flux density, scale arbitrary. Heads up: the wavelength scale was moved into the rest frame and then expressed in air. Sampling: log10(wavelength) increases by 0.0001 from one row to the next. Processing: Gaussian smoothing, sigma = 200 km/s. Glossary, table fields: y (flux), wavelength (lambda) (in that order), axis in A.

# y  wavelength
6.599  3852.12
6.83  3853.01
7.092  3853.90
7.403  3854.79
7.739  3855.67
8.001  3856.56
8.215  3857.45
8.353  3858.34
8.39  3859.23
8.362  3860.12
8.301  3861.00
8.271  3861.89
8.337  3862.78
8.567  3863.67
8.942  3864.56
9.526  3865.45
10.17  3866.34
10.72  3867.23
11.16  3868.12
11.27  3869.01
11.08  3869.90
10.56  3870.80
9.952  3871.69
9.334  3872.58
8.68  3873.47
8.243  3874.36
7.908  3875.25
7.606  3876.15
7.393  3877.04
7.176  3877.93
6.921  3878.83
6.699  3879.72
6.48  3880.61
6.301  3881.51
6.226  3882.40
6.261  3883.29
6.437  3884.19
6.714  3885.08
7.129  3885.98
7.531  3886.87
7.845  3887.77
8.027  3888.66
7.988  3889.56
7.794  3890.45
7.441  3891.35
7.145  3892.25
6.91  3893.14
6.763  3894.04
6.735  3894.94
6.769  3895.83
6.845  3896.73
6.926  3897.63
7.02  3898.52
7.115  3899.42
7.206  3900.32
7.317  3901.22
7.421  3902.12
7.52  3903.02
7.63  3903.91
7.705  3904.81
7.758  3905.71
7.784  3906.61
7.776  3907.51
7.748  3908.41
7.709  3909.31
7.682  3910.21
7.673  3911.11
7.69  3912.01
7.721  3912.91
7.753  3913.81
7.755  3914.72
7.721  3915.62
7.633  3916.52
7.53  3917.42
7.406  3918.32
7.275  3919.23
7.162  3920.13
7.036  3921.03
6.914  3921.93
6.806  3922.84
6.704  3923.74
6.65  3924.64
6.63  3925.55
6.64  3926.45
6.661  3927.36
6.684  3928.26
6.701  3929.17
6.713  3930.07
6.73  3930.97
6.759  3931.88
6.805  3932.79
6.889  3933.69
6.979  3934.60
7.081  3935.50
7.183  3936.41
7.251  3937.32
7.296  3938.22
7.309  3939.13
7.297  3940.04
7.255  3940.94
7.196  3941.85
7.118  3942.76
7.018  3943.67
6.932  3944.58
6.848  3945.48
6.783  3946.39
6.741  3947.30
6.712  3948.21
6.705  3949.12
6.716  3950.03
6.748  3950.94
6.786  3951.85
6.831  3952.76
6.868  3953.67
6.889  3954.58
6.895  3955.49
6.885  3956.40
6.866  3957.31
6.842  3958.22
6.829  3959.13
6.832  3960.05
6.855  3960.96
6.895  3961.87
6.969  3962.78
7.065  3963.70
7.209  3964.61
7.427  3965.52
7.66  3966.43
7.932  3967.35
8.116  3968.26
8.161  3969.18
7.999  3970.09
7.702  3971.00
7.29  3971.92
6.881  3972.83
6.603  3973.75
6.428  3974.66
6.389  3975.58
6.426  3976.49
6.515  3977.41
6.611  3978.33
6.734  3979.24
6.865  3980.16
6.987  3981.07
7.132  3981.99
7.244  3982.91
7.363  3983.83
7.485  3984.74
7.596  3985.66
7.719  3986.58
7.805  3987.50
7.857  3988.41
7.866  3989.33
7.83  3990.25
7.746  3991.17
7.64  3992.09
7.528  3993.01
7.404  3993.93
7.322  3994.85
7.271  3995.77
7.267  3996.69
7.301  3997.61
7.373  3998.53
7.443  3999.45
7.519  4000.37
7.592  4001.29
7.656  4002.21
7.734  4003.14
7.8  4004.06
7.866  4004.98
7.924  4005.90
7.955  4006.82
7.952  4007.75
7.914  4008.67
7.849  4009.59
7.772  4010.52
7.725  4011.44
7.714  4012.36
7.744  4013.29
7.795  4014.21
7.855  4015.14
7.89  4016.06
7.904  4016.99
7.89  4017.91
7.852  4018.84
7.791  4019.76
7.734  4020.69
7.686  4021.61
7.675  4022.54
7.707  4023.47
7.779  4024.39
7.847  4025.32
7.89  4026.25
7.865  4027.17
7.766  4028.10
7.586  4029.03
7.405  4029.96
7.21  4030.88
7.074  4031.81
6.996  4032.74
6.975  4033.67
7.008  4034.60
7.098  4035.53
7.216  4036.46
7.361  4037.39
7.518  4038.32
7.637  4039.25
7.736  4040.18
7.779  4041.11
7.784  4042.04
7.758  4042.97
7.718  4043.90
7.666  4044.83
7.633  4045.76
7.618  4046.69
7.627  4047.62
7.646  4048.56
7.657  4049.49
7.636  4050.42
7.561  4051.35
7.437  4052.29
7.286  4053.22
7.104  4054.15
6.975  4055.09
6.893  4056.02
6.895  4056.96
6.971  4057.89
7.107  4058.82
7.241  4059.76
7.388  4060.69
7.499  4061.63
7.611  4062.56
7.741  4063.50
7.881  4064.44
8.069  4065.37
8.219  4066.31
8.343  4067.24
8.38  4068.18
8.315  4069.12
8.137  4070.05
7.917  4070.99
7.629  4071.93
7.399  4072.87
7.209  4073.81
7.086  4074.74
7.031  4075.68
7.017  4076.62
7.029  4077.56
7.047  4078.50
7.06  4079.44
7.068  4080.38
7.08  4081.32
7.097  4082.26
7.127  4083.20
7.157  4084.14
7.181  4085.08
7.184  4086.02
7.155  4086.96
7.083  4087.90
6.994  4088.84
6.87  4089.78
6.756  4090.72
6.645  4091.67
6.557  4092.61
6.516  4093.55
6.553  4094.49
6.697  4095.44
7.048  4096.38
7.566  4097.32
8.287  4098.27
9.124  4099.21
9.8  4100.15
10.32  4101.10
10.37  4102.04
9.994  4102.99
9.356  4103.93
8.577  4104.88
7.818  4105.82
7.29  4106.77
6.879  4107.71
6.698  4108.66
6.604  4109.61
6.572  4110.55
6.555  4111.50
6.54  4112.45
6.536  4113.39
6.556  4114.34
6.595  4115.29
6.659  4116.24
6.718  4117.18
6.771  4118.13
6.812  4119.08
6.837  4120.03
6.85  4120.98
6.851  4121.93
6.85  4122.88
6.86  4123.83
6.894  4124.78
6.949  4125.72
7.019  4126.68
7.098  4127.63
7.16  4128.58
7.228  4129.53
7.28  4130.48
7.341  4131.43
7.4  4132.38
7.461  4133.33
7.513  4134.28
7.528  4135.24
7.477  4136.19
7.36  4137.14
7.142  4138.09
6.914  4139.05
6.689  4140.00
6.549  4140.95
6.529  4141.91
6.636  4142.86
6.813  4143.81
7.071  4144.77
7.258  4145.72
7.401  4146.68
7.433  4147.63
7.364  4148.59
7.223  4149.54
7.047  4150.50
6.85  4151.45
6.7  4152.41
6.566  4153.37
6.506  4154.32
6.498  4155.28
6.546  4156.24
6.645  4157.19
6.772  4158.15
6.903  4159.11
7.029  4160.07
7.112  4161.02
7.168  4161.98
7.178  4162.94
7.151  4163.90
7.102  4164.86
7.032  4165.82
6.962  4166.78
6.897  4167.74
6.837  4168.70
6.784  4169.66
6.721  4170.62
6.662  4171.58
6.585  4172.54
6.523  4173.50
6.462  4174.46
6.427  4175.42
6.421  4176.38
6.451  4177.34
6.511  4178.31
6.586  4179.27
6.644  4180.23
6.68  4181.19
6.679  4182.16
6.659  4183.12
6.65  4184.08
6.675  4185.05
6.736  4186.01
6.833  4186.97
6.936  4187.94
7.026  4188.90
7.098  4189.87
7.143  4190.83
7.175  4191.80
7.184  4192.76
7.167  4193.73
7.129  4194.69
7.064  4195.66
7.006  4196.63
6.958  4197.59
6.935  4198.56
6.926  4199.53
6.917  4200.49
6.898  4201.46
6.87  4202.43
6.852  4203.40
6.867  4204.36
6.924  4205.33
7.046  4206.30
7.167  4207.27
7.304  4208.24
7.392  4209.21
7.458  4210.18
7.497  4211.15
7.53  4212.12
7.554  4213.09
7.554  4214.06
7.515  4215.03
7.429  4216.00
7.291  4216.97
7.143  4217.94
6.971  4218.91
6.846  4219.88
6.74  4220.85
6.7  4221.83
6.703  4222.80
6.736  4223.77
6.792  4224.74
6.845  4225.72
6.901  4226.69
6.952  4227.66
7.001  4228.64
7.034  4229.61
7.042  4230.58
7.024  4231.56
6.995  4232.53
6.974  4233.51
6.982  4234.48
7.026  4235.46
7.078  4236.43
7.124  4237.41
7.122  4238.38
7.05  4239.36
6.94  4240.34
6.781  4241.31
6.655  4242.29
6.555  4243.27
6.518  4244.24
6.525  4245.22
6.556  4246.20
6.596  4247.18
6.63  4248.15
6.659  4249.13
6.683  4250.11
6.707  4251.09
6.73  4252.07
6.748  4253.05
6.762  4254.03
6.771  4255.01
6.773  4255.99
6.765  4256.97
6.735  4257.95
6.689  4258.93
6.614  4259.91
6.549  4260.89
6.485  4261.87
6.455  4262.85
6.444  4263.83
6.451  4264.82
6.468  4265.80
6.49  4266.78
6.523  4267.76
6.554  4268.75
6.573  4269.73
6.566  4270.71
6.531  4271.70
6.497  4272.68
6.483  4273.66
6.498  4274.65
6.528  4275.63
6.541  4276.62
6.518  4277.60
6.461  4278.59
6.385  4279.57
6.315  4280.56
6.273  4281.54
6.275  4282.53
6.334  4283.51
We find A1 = 1.09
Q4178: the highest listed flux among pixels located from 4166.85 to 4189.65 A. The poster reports 7.026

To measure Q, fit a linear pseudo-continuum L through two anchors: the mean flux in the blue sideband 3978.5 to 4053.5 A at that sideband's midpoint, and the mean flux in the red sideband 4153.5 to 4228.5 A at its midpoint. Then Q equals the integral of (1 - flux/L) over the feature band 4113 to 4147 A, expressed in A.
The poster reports 0.8 A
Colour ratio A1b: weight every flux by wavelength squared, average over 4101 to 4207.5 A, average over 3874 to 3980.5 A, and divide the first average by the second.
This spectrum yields 1.10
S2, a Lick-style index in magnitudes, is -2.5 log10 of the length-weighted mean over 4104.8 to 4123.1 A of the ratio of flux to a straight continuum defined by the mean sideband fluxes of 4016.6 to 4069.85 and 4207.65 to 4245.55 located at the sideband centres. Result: 0.08 mag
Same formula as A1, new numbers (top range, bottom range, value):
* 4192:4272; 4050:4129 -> 1.00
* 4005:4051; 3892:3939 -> 1.13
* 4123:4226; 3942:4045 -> 1.03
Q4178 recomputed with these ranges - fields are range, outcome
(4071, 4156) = 10.37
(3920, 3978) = 8.161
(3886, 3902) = 8.027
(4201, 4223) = 7.554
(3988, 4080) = 8.38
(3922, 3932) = 6.806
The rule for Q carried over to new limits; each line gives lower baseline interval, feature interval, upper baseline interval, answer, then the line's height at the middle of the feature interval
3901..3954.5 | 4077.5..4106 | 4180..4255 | -2.51 A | 7.04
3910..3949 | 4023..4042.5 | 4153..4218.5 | -1.27 A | 7.03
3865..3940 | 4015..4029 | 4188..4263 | -0.90 A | 7.33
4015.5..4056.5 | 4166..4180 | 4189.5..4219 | 1.15 A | 7.23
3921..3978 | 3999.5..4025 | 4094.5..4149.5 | -2.43 A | 7.11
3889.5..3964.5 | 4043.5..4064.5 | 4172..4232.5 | -1.13 A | 7.04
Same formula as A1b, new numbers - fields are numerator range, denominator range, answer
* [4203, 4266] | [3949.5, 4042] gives 1.05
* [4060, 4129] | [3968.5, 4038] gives 1.03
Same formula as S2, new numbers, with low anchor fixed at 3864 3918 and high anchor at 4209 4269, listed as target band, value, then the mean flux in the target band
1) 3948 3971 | 0.08 mag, 7.13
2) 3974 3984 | 0.12 mag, 6.77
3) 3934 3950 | 0.10 mag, 7.03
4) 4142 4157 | 0.03 mag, 6.92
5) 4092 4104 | -0.14 mag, 8.27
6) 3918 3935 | 0.13 mag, 6.84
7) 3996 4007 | -0.01 mag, 7.61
